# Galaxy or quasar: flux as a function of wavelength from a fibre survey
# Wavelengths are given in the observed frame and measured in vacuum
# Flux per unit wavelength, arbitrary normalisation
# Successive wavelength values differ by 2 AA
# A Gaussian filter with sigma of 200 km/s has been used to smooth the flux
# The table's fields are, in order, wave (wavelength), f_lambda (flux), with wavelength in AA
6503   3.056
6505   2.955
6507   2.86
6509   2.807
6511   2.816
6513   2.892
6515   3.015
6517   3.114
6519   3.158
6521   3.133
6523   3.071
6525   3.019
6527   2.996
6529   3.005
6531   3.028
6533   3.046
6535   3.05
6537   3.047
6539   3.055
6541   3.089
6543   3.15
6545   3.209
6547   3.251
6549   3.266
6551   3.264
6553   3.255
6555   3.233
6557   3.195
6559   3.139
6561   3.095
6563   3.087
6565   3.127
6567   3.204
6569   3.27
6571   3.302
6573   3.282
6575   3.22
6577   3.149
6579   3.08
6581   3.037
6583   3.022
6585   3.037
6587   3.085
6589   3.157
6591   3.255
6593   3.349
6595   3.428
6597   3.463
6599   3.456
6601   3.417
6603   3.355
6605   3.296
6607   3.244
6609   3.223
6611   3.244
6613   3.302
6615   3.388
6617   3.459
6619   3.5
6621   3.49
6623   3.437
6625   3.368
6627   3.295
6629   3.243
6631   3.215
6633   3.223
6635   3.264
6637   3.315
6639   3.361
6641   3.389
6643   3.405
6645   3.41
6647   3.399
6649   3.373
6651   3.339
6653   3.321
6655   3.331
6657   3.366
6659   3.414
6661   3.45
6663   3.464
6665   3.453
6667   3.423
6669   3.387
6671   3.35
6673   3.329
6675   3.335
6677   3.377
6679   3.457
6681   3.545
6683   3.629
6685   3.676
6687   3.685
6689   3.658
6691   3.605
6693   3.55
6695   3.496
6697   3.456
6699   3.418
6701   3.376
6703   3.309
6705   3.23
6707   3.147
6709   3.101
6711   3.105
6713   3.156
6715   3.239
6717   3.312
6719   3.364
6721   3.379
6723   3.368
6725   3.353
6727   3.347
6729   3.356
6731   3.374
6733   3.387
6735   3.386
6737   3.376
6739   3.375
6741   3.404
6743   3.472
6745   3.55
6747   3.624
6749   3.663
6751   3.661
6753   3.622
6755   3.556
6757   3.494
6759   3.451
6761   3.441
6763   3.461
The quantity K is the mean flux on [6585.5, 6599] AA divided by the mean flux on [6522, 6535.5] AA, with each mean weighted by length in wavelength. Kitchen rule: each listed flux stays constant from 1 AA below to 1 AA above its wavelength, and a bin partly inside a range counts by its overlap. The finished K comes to 1.1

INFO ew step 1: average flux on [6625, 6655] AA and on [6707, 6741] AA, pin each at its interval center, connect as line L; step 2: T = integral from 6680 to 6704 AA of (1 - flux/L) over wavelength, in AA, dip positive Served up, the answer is -1.58 AA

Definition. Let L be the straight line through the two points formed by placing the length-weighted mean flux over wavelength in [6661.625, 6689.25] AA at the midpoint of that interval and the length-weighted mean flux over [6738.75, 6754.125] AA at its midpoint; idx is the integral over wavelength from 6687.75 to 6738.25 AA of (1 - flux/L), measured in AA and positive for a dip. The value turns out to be 2.3 AA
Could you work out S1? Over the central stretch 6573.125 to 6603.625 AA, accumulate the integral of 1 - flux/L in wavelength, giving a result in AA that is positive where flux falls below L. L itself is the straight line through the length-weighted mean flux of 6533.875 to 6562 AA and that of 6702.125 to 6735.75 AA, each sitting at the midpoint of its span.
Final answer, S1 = -0.4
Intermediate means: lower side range 3.16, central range 3.23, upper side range 3.29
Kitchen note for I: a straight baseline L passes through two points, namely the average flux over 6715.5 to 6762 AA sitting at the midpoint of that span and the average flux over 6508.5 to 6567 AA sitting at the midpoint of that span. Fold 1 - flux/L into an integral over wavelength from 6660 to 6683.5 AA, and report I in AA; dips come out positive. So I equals -0.71 AA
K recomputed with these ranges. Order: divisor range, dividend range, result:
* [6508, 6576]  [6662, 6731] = 1.09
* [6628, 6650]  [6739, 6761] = 1.06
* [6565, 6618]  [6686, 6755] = 1.05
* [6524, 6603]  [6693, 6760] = 1.07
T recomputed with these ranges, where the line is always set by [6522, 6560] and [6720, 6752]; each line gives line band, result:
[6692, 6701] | -0.2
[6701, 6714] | 0.8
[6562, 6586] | 0.2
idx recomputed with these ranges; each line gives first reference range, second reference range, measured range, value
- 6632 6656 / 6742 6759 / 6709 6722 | 0.9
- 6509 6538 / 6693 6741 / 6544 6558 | -0.8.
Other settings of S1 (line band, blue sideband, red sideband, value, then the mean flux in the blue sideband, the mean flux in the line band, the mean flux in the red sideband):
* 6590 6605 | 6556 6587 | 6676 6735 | -0.9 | 3.15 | 3.38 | 3.39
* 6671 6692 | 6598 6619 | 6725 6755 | -0.7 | 3.35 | 3.52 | 3.47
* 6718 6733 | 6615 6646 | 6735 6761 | 0.5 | 3.36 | 3.36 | 3.51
